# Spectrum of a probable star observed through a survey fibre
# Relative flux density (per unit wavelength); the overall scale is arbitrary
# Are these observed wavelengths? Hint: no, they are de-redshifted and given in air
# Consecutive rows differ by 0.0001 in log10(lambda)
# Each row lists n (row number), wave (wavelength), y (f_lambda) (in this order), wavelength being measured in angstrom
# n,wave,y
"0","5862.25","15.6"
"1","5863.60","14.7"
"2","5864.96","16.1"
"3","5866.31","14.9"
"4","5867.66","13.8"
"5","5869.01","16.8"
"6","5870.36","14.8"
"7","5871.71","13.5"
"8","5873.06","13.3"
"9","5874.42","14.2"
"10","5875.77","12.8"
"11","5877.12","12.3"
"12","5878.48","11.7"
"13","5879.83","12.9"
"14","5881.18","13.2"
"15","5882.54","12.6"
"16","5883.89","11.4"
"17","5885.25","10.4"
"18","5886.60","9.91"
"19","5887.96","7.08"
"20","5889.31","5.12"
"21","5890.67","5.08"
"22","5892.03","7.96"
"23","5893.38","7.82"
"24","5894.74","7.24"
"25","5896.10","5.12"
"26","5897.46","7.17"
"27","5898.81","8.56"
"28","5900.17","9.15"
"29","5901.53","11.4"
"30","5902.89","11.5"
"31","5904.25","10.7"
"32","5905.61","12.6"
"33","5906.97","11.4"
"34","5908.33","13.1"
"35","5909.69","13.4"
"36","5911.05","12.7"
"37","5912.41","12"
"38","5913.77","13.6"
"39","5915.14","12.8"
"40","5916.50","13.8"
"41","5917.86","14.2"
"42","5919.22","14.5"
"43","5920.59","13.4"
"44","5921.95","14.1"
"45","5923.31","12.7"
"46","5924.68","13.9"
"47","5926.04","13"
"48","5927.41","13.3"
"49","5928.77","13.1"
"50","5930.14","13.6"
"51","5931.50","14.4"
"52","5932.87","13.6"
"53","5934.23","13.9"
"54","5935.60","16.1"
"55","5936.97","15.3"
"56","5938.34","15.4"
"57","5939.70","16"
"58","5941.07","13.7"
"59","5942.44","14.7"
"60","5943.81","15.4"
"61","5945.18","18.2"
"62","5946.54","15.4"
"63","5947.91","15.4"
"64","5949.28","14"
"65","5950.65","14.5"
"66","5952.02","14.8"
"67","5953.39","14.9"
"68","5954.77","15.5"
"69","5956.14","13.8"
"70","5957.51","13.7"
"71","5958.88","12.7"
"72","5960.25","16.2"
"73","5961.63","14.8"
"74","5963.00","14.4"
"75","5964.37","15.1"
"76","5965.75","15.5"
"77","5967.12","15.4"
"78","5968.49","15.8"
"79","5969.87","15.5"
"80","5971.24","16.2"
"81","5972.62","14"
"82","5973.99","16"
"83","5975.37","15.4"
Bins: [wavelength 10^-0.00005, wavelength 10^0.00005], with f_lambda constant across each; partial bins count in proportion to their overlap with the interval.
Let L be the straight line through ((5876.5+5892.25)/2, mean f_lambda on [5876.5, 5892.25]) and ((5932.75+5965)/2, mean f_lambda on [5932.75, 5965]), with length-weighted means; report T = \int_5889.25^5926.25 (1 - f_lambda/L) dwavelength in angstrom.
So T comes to 2.7 angstrom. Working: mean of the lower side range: 10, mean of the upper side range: 14.9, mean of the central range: 11.1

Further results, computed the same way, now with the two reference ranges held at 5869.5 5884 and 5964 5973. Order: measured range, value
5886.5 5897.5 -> 5.5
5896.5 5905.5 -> 2.6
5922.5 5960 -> 0.6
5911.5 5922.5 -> 0.5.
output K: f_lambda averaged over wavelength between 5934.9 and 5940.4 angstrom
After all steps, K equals 15.7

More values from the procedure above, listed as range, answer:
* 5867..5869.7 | 15.3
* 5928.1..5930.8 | 13.3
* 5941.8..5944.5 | 15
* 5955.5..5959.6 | 13.4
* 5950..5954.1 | 14.7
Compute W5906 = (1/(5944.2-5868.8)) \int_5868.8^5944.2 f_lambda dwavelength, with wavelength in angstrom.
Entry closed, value 12.2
